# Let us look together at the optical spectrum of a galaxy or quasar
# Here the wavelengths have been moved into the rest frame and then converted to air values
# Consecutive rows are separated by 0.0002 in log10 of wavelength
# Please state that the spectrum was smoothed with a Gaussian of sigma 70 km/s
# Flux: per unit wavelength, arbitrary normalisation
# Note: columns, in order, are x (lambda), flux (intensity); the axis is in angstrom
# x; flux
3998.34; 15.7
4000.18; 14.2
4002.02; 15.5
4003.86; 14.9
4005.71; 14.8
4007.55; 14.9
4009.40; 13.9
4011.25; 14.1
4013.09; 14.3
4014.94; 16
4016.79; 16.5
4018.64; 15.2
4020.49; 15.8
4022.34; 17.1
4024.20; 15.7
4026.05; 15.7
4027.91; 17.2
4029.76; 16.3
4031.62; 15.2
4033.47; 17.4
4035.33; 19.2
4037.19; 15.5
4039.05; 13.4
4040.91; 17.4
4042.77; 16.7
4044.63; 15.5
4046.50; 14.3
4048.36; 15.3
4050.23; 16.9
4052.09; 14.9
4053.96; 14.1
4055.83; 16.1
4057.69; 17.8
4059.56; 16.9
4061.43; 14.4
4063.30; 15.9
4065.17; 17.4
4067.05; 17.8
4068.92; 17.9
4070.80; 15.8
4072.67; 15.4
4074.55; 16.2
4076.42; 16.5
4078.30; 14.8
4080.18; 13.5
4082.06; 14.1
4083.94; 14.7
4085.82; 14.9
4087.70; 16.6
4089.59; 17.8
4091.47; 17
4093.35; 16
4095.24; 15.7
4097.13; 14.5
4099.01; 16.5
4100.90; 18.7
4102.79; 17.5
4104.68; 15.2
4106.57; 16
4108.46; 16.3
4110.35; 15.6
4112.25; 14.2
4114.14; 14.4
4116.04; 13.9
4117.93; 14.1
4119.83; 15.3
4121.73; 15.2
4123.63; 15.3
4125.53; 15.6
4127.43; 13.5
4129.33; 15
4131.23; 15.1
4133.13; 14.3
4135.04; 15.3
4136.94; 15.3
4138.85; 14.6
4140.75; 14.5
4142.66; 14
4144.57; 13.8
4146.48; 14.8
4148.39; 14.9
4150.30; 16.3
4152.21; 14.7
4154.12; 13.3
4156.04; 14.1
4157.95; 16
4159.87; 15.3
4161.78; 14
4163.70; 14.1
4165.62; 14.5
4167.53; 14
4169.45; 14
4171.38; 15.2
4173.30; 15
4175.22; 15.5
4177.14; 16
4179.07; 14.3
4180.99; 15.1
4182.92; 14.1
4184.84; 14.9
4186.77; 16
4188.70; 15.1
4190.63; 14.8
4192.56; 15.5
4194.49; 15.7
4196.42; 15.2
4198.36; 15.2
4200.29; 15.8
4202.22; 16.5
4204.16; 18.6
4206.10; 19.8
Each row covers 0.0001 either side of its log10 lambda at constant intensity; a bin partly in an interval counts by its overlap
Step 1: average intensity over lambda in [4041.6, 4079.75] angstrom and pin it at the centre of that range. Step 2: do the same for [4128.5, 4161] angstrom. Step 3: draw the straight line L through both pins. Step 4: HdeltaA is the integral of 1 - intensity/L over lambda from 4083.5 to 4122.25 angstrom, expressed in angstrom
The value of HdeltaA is -0.9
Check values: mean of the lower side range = 16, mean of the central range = 15.7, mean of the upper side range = 14.8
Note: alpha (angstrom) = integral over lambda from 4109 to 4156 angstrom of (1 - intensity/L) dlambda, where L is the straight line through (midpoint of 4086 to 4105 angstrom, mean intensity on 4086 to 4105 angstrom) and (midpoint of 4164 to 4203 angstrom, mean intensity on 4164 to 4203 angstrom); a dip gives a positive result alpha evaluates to 3.6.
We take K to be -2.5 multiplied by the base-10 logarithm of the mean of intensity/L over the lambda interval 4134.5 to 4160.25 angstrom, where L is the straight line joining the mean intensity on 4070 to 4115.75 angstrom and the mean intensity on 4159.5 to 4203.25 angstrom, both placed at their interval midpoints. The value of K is 0.04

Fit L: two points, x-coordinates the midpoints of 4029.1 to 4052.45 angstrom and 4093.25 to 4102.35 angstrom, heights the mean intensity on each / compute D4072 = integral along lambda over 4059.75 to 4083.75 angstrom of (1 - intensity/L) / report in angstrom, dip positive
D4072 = 0.6 angstrom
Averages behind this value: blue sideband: 16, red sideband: 16.4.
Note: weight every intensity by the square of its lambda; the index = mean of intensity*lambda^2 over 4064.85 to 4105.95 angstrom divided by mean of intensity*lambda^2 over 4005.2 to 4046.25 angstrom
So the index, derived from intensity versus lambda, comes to 1.0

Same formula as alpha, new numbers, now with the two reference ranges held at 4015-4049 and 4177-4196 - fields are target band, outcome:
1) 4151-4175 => 1.1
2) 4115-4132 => 0.8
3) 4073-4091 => 0.3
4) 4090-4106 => -0.8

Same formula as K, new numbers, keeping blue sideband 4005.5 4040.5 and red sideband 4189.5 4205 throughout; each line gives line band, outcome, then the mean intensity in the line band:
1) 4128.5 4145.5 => 0.08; 14.7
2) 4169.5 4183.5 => 0.06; 15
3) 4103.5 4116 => 0.04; 15.2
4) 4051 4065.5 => -0.01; 15.9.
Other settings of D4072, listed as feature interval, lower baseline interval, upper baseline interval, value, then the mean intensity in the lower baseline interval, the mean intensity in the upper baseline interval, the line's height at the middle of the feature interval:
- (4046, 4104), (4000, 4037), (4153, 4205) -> -1.9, 15.7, 15.1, 15.5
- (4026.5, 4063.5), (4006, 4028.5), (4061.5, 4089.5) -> -0.9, 15.5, 15.8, 15.7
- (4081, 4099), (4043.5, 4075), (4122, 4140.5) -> -0.2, 16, 14.9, 15.5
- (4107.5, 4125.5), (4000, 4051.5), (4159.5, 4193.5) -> 0.3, 15.7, 14.9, 15.2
